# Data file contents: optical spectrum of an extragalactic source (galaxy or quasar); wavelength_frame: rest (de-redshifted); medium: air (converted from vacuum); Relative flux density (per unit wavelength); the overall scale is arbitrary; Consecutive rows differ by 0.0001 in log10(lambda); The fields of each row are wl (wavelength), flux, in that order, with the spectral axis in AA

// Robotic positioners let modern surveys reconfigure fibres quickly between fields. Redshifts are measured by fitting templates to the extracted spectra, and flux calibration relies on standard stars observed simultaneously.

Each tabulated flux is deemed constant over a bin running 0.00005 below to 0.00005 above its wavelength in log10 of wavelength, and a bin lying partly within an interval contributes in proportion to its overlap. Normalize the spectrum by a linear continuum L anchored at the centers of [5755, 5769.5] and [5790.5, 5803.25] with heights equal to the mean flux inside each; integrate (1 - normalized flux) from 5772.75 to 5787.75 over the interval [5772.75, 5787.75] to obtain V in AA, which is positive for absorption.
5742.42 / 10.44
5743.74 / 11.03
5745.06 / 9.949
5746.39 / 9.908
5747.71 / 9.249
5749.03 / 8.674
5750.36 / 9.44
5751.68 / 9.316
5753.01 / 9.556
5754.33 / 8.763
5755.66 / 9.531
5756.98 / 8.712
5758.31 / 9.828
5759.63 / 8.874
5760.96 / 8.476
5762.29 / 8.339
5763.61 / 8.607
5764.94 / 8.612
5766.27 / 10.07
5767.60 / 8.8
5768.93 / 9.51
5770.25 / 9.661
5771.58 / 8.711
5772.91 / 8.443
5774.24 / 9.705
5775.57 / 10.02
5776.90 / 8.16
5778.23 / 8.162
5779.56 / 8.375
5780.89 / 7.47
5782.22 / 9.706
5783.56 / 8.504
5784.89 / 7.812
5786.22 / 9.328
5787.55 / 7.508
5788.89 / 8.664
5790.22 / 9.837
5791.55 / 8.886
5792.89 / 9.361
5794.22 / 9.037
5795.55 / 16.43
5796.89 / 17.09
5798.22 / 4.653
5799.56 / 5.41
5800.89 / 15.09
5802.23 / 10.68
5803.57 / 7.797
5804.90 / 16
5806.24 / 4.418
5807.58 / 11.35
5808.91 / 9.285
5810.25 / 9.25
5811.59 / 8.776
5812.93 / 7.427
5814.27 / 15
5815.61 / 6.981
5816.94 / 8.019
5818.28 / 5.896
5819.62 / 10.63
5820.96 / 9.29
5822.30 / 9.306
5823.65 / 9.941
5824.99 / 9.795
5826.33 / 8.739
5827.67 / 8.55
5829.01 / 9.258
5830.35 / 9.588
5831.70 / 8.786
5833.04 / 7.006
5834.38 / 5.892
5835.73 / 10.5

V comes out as 1.8 AA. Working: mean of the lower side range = 9.03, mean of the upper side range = 10.6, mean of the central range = 8.64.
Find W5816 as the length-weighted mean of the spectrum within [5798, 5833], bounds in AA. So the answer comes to 9.24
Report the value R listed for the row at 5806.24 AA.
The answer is 4.418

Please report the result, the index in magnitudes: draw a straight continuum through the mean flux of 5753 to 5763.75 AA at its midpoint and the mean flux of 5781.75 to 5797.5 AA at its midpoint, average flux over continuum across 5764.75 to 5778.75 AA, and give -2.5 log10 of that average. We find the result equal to 0.04 mag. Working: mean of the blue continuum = 8.95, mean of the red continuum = 10.2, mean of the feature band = 9.1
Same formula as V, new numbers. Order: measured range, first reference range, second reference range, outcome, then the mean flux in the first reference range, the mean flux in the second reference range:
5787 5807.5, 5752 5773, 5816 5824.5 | -2.8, 9.05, 8.81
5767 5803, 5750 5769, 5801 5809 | 1.3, 9.08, 10.3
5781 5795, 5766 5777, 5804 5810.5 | 1.1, 9.26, 10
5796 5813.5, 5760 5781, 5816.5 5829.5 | -1.9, 8.86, 8.95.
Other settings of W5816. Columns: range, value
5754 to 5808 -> 9.37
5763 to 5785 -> 8.87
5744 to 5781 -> 9.08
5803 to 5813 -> 9.42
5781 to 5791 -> 8.69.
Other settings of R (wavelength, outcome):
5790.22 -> 9.837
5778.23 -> 8.162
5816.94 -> 8.019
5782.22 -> 9.706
